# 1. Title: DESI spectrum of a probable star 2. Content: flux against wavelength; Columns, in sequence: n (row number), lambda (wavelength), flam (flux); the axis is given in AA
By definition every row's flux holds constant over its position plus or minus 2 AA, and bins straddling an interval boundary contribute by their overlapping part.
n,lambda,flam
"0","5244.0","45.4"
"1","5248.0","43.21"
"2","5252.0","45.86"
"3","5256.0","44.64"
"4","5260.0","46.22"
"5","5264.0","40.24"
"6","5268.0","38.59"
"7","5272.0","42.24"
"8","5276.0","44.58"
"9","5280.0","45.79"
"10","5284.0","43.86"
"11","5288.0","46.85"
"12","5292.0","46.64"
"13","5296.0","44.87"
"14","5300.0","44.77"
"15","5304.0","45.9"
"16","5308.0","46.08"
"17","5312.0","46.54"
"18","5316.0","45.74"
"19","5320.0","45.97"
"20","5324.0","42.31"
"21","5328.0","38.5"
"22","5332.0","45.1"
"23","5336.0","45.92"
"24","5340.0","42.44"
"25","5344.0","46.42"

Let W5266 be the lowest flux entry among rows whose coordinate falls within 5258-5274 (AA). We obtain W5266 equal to 38.59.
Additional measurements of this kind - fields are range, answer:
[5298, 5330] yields 38.5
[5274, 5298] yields 43.86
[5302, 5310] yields 45.9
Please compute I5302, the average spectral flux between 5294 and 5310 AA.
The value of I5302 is 45.4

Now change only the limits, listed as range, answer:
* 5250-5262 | 45.6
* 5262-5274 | 40.4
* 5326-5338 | 43.2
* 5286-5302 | 45.8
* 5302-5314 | 46.2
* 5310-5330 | 43.8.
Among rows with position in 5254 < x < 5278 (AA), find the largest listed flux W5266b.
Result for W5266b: 46.22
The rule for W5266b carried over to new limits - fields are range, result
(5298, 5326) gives 46.54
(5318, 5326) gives 45.97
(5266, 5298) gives 46.85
